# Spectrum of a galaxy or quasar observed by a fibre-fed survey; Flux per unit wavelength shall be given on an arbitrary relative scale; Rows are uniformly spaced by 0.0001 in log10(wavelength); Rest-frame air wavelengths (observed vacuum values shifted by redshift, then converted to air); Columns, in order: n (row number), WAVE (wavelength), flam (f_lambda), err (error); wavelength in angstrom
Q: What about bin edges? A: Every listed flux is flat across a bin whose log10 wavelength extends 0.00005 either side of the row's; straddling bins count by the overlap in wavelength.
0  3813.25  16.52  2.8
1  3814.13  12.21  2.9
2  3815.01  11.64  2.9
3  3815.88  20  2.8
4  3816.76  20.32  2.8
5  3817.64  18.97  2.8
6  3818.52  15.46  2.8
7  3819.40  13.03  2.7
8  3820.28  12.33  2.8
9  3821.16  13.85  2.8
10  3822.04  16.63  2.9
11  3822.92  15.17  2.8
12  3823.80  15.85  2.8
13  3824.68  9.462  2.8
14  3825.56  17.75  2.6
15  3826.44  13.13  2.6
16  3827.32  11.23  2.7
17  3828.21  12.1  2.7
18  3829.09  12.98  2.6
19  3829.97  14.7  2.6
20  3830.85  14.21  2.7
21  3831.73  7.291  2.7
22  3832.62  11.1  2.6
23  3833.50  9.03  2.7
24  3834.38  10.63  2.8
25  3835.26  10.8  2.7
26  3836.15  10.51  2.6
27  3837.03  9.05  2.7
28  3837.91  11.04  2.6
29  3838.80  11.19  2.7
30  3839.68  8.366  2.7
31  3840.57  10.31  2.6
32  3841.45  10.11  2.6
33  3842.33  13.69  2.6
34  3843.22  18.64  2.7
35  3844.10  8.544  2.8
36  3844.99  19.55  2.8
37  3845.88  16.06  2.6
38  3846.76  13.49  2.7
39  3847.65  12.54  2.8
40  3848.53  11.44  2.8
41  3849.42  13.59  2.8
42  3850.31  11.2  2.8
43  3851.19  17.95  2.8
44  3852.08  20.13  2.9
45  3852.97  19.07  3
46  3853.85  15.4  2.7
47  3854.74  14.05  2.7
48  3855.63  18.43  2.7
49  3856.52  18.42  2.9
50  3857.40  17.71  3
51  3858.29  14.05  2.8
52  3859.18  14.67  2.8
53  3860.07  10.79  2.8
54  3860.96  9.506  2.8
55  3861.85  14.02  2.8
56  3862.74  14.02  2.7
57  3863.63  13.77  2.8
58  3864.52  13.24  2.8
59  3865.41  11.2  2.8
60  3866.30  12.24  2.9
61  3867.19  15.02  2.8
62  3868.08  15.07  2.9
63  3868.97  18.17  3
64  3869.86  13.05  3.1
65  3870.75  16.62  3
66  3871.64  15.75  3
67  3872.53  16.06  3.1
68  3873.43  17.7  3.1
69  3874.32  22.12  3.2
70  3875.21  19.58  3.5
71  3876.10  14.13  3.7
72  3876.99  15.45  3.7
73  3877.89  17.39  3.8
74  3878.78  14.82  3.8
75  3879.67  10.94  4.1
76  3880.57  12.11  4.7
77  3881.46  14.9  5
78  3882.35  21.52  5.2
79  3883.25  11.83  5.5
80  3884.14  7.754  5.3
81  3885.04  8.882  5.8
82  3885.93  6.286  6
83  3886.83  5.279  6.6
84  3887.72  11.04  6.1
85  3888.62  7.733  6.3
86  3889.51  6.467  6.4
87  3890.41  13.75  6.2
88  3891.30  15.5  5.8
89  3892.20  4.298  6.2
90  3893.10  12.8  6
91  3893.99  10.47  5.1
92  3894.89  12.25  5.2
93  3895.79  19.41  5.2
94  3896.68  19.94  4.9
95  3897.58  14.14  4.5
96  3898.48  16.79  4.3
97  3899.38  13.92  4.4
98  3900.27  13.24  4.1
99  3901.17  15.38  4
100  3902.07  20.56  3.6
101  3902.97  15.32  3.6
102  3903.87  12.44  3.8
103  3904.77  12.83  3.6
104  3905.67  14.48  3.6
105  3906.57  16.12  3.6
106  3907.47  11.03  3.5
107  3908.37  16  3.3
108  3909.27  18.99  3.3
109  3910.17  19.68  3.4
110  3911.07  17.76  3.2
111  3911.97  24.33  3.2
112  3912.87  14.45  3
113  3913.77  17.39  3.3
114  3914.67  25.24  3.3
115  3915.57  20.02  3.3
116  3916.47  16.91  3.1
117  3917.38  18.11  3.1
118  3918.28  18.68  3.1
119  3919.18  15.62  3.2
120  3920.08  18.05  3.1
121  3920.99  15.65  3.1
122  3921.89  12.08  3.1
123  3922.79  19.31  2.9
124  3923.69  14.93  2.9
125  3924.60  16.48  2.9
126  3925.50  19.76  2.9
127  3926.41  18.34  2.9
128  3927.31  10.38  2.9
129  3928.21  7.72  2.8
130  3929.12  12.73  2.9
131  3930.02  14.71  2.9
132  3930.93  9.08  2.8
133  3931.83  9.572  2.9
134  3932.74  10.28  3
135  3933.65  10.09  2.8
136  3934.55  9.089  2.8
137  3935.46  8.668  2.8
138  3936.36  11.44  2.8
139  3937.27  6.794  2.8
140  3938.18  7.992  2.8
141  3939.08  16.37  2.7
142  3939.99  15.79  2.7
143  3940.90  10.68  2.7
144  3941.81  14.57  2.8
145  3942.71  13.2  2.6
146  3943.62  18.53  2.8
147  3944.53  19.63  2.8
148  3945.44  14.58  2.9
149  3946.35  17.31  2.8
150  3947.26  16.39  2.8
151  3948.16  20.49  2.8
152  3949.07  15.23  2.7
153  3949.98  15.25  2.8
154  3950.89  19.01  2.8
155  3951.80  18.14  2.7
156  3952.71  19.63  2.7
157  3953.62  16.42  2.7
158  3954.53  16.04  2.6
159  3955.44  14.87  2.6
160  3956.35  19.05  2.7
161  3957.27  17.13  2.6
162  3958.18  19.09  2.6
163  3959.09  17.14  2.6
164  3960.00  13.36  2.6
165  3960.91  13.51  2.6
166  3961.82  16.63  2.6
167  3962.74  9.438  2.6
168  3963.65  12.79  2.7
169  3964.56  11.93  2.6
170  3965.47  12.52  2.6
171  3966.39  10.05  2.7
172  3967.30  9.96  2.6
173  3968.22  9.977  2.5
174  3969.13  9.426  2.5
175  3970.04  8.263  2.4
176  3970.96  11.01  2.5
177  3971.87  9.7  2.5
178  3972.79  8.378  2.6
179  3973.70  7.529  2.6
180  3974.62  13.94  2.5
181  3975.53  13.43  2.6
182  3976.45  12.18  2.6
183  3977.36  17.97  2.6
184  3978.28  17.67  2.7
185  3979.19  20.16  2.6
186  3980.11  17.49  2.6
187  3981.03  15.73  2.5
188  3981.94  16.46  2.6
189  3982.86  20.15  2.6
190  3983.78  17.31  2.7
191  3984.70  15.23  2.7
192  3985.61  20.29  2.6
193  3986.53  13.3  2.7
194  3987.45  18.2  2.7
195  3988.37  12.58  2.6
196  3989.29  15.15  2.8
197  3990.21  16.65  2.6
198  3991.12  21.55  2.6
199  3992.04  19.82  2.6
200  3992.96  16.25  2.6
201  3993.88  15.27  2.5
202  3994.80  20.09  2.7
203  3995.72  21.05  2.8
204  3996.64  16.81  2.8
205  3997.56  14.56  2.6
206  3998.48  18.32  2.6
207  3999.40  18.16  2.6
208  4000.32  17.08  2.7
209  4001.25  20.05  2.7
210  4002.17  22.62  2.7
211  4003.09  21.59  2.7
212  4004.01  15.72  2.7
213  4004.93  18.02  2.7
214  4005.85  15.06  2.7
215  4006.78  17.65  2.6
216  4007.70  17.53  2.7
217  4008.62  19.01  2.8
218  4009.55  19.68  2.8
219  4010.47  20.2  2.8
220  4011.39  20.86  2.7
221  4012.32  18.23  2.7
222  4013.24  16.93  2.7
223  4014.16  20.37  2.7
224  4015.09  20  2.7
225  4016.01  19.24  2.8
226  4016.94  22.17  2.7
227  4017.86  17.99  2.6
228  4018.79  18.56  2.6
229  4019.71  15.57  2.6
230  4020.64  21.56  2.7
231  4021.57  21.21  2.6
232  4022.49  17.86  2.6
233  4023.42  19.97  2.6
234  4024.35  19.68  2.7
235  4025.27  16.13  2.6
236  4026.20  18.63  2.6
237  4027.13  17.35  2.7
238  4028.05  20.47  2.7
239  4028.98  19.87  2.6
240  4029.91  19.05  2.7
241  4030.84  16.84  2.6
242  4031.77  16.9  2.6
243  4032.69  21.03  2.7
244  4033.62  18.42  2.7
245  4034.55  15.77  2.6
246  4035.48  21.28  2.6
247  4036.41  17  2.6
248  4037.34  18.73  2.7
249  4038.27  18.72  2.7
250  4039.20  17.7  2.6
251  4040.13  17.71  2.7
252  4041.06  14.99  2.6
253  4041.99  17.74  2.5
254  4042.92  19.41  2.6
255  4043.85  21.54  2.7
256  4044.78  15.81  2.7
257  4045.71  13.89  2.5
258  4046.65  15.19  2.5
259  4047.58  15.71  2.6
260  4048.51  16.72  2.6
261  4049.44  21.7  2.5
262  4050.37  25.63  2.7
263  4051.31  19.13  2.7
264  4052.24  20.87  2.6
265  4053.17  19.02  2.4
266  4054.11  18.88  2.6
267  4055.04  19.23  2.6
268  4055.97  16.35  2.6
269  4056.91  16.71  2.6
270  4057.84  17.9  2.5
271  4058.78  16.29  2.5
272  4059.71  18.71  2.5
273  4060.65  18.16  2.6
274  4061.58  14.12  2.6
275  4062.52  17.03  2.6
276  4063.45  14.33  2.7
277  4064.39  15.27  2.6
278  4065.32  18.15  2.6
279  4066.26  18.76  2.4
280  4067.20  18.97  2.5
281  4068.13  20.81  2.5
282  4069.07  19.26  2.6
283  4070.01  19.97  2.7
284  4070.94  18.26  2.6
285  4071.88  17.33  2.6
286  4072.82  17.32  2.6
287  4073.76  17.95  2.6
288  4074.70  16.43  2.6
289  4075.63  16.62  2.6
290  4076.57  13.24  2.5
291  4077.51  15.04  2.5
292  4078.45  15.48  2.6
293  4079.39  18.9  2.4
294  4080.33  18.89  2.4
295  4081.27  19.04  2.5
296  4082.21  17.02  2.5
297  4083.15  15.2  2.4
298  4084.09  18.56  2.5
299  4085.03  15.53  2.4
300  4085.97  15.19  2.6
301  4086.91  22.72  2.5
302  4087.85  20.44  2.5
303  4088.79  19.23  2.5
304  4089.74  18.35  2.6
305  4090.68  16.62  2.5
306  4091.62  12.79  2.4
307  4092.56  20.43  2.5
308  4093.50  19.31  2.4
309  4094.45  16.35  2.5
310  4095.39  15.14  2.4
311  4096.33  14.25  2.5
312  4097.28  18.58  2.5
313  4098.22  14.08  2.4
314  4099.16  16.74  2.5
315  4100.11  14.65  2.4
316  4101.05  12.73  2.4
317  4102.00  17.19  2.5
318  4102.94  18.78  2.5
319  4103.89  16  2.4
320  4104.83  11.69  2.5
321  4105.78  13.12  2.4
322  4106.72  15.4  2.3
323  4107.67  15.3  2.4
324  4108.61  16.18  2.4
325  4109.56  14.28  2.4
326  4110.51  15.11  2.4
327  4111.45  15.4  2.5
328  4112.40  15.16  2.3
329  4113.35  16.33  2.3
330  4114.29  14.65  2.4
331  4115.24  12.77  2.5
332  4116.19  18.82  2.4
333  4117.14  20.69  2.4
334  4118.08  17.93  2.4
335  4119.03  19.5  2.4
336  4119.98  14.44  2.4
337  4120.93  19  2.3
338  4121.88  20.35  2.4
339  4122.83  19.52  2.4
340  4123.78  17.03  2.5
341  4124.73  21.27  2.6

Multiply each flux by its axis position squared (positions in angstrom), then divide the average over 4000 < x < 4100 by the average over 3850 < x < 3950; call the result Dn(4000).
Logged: 1.3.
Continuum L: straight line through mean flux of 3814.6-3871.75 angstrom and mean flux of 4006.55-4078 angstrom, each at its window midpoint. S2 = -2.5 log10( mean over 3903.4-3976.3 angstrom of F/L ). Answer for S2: 0.10 mag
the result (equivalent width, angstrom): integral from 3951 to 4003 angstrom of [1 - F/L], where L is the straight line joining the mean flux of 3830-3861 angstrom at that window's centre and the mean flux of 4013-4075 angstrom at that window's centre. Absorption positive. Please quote 3.4 angstrom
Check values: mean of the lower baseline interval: 13.3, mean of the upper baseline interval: 18.3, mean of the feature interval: 15.6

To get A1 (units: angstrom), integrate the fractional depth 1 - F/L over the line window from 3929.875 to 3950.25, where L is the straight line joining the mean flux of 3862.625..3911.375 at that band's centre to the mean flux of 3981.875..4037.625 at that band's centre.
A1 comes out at 3.5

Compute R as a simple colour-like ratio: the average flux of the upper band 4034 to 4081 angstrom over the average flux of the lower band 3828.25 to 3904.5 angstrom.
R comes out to 1.31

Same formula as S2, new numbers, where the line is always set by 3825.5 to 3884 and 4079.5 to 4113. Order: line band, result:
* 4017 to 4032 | -0.19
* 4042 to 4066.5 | -0.12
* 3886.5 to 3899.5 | 0.17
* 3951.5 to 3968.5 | 0.03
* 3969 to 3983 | 0.12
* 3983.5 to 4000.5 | -0.12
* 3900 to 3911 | -0.08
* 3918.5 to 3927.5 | -0.11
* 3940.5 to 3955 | -0.11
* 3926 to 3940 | 0.32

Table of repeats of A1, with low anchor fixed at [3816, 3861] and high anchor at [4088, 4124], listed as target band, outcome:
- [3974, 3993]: -1.8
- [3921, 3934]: 1.1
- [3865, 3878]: -1.7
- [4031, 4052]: -3.2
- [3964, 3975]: 3.5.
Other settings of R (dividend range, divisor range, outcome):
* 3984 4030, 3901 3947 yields 1.23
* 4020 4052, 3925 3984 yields 1.33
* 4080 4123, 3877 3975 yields 1.19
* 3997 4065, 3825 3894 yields 1.38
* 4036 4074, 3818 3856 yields 1.35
